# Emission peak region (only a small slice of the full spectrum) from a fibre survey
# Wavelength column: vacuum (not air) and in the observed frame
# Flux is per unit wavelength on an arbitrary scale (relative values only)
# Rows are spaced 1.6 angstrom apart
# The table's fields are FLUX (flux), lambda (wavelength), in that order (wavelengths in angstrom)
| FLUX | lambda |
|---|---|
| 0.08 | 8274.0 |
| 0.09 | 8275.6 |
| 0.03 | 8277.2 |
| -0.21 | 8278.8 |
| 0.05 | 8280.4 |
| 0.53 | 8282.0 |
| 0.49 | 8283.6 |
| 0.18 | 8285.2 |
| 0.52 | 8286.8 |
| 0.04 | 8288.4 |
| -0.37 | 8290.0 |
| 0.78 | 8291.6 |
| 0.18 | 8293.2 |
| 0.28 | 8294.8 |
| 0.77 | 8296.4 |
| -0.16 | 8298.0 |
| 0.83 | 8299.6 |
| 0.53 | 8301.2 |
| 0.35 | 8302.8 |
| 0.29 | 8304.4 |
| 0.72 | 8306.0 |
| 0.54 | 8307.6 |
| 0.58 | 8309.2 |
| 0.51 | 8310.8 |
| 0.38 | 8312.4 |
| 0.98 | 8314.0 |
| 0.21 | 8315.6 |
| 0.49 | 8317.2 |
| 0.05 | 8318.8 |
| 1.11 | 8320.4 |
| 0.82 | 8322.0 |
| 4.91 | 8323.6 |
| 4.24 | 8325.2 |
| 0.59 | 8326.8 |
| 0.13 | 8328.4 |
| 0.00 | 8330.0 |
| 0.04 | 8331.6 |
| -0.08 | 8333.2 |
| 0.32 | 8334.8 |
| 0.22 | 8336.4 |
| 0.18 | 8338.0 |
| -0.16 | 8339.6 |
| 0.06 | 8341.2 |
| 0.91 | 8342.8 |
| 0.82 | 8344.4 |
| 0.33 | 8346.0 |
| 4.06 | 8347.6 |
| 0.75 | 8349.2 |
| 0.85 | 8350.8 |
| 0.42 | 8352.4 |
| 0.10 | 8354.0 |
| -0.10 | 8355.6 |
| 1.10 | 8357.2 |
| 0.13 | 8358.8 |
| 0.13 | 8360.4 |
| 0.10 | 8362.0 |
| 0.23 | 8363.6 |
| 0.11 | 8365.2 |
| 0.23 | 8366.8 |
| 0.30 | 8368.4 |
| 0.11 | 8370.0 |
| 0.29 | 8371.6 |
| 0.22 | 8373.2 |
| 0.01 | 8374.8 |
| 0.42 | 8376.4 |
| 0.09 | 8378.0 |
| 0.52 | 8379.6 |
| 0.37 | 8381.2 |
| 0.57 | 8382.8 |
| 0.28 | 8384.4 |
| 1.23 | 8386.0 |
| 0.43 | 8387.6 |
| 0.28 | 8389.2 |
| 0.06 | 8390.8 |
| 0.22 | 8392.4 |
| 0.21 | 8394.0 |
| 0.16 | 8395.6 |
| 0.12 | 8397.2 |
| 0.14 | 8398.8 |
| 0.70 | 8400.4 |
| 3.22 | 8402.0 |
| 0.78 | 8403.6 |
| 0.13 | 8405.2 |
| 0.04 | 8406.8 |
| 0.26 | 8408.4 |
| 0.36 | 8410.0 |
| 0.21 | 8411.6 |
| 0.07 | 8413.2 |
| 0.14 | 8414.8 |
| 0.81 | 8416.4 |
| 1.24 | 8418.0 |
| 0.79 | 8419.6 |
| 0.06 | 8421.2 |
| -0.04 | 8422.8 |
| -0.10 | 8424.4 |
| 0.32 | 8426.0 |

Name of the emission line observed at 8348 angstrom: [N II]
